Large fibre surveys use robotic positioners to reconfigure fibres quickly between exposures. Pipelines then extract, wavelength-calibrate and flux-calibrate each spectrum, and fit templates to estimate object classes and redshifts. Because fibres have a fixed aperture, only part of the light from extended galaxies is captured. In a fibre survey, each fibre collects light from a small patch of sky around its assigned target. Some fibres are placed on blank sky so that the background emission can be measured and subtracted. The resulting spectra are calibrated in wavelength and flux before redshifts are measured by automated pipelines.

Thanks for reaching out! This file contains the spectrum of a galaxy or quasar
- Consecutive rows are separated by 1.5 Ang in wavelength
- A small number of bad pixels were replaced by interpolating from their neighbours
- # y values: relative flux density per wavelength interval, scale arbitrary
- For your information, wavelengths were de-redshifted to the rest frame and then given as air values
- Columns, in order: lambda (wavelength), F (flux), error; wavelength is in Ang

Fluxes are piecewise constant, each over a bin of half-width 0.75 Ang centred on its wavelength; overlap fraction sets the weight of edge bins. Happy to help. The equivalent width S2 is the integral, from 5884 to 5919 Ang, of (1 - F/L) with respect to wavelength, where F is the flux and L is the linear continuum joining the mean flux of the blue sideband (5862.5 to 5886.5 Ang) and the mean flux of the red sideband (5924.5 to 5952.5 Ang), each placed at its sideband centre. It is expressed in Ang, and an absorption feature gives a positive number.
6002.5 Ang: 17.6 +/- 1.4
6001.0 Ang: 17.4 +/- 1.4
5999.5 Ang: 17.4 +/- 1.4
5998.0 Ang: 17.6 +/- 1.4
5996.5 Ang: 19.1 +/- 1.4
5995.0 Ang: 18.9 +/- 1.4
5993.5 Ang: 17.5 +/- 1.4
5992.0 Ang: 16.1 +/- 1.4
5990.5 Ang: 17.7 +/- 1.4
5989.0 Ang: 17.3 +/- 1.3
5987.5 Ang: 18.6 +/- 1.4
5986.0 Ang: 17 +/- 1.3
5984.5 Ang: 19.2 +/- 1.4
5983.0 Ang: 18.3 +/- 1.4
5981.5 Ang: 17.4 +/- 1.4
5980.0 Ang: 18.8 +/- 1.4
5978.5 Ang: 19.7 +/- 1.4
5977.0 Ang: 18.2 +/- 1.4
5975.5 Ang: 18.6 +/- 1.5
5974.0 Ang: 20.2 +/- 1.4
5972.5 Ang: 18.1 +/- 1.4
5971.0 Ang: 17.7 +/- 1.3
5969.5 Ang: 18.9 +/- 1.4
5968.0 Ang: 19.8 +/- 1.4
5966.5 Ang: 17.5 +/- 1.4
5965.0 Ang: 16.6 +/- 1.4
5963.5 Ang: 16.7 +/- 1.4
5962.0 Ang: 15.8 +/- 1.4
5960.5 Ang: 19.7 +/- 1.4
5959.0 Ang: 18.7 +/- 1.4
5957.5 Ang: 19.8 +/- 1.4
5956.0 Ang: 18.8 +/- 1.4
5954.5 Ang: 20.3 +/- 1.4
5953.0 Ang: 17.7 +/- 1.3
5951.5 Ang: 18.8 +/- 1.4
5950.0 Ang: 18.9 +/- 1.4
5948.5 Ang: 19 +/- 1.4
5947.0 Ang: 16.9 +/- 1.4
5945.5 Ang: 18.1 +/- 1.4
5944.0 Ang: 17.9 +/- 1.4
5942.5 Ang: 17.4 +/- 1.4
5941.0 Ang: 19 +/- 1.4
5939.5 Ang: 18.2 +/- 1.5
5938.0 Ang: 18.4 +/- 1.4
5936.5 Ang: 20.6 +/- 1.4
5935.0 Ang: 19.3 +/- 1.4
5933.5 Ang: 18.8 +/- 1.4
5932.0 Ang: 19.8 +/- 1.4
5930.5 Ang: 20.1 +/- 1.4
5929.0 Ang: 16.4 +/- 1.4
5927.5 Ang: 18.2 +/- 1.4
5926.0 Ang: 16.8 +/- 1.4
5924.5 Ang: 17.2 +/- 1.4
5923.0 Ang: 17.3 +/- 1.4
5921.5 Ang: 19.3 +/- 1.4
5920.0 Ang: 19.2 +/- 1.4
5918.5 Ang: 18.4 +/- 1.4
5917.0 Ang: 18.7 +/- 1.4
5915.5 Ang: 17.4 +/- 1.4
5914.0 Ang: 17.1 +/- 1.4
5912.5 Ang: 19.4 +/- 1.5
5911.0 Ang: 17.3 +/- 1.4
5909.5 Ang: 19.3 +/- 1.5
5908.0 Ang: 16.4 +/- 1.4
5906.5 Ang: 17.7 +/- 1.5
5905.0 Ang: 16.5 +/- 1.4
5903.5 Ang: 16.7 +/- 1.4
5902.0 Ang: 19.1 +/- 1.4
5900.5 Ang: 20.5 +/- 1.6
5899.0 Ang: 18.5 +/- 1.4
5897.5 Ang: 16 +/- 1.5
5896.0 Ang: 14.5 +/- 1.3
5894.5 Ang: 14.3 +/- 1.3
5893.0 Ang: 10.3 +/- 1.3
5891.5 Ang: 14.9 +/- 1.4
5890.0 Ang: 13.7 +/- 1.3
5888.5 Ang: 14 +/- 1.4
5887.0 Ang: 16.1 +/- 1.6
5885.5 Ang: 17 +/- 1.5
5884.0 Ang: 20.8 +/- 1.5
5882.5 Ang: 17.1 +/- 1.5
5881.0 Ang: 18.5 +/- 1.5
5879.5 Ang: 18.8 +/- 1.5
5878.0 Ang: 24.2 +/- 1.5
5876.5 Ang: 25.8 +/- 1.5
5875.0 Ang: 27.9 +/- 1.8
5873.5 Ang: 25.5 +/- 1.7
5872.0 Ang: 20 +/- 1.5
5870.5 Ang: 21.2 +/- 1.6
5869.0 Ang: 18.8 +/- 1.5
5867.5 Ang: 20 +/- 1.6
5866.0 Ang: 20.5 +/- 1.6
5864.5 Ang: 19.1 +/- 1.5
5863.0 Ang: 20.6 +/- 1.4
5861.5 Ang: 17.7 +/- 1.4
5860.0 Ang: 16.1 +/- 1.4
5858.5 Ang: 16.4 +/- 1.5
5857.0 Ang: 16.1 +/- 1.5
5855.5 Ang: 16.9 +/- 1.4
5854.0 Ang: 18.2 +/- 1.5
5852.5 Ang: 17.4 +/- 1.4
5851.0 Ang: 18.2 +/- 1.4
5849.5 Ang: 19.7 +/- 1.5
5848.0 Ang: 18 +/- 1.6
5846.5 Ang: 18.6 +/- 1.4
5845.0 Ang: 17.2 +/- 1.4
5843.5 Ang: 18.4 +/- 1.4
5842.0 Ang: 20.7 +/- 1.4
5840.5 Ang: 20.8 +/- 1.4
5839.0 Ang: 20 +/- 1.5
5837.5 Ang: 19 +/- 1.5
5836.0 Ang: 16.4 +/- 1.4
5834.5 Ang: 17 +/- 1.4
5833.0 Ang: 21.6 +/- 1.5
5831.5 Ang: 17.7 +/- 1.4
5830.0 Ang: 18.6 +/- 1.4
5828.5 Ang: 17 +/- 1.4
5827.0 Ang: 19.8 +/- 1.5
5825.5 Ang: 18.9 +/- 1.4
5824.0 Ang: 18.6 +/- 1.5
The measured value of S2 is 5.4 Ang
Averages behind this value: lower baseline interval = 20.9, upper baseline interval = 18.4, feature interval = 16.8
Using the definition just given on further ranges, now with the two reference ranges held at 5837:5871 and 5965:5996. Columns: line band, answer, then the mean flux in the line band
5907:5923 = 0.2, 18.2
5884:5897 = 2.7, 14.8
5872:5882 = -2.4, 23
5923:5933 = 0.2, 18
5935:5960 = -0.5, 18.7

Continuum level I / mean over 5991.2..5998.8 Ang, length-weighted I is 17.8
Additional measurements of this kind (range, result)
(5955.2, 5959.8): 19.1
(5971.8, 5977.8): 18.8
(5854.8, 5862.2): 16.6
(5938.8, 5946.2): 18.1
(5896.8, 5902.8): 18.5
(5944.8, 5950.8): 18.2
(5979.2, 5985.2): 18.4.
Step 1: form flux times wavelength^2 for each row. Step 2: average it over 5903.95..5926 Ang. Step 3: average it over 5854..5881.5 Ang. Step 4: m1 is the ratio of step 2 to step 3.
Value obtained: 0.90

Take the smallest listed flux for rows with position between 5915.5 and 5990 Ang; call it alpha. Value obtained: 15.8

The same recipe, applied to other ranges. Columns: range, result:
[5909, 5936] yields 16.4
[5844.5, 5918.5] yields 10.3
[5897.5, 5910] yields 16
